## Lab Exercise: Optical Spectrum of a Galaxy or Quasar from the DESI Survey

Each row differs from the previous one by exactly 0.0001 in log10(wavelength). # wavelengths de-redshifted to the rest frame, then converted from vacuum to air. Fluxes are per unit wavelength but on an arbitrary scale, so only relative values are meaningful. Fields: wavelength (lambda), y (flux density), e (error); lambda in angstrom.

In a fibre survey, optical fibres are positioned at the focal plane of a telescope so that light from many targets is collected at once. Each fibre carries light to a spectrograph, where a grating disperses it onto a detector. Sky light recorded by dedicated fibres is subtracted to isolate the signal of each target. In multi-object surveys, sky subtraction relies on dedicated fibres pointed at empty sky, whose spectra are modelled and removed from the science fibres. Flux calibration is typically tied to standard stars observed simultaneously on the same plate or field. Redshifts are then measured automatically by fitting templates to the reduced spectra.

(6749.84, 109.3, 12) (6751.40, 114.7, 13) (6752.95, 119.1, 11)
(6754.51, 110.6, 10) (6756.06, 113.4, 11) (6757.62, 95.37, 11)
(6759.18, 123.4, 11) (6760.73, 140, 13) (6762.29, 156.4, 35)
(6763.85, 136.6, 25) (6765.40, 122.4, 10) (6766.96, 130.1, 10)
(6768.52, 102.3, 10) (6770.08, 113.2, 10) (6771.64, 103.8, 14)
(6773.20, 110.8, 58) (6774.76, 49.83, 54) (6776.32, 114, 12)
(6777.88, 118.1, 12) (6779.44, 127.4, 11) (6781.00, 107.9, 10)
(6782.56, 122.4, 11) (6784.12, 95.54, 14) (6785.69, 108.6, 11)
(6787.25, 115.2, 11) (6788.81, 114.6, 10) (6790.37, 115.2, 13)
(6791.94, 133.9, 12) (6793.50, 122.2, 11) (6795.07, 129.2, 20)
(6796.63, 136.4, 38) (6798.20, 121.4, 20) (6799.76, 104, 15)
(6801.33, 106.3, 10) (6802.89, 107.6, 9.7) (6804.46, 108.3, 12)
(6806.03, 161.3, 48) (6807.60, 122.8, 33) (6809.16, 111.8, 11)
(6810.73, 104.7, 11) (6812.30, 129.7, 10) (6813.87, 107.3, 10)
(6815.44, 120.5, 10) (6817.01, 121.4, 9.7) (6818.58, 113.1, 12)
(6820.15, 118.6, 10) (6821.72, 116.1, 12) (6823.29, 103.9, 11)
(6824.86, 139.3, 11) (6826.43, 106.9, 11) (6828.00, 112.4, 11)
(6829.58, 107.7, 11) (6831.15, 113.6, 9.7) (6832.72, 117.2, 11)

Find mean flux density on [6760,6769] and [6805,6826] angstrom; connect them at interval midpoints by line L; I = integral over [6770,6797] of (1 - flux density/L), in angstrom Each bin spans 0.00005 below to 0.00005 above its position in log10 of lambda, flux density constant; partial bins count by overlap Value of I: 3.1 angstrom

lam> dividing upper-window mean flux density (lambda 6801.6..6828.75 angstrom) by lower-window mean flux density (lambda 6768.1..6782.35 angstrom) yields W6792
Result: 1.11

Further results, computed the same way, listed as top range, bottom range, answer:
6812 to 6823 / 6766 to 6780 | 1.09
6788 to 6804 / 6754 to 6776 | 1.03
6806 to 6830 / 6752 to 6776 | 1.02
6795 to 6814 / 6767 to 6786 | 1.12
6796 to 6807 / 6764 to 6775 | 1.10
